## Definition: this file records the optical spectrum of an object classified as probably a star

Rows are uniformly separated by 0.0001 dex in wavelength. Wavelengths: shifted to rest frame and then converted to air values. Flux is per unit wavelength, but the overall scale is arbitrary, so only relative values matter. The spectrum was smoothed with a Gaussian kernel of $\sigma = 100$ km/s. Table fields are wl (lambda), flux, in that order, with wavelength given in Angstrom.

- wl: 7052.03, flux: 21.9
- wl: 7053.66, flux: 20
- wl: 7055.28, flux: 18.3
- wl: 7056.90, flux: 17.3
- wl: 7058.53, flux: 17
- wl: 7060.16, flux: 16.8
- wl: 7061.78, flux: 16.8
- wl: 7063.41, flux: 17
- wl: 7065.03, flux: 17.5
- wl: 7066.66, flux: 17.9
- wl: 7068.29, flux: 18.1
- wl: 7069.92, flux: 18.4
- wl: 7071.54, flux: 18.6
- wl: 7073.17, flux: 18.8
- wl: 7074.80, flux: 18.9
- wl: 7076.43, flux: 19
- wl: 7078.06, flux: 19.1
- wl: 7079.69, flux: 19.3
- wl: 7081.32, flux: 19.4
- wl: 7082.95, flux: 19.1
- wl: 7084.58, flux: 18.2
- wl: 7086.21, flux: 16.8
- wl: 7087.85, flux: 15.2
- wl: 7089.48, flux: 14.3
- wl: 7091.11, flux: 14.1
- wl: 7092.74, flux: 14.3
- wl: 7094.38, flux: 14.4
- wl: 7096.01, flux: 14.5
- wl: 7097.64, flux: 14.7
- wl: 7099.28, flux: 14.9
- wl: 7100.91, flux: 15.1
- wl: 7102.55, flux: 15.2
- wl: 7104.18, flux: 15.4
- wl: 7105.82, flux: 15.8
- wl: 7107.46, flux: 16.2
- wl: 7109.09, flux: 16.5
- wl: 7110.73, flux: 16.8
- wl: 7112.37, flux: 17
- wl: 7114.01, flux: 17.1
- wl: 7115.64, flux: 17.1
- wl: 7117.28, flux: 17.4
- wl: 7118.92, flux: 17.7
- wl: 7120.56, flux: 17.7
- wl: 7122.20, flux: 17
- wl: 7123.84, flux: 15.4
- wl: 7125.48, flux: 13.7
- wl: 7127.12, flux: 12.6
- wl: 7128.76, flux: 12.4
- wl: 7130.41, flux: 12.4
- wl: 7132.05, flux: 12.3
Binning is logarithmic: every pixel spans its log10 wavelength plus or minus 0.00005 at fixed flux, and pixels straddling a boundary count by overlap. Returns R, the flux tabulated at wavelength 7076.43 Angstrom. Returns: 19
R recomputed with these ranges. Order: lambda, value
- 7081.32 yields 19.4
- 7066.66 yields 17.9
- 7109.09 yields 16.5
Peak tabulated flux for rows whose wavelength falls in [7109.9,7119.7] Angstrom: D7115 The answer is 17.7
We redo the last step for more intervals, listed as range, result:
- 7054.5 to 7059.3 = 18.3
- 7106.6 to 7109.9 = 16.5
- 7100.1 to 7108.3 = 16.2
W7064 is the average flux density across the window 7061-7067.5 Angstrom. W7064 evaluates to 17.3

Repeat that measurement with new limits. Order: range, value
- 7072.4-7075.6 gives 18.8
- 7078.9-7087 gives 18.6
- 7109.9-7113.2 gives 16.9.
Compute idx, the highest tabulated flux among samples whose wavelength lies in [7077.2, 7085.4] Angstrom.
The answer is 19.4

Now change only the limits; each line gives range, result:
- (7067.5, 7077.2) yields 19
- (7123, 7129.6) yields 15.4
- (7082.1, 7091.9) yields 19.1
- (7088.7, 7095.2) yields 14.4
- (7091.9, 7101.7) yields 15.1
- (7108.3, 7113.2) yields 17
